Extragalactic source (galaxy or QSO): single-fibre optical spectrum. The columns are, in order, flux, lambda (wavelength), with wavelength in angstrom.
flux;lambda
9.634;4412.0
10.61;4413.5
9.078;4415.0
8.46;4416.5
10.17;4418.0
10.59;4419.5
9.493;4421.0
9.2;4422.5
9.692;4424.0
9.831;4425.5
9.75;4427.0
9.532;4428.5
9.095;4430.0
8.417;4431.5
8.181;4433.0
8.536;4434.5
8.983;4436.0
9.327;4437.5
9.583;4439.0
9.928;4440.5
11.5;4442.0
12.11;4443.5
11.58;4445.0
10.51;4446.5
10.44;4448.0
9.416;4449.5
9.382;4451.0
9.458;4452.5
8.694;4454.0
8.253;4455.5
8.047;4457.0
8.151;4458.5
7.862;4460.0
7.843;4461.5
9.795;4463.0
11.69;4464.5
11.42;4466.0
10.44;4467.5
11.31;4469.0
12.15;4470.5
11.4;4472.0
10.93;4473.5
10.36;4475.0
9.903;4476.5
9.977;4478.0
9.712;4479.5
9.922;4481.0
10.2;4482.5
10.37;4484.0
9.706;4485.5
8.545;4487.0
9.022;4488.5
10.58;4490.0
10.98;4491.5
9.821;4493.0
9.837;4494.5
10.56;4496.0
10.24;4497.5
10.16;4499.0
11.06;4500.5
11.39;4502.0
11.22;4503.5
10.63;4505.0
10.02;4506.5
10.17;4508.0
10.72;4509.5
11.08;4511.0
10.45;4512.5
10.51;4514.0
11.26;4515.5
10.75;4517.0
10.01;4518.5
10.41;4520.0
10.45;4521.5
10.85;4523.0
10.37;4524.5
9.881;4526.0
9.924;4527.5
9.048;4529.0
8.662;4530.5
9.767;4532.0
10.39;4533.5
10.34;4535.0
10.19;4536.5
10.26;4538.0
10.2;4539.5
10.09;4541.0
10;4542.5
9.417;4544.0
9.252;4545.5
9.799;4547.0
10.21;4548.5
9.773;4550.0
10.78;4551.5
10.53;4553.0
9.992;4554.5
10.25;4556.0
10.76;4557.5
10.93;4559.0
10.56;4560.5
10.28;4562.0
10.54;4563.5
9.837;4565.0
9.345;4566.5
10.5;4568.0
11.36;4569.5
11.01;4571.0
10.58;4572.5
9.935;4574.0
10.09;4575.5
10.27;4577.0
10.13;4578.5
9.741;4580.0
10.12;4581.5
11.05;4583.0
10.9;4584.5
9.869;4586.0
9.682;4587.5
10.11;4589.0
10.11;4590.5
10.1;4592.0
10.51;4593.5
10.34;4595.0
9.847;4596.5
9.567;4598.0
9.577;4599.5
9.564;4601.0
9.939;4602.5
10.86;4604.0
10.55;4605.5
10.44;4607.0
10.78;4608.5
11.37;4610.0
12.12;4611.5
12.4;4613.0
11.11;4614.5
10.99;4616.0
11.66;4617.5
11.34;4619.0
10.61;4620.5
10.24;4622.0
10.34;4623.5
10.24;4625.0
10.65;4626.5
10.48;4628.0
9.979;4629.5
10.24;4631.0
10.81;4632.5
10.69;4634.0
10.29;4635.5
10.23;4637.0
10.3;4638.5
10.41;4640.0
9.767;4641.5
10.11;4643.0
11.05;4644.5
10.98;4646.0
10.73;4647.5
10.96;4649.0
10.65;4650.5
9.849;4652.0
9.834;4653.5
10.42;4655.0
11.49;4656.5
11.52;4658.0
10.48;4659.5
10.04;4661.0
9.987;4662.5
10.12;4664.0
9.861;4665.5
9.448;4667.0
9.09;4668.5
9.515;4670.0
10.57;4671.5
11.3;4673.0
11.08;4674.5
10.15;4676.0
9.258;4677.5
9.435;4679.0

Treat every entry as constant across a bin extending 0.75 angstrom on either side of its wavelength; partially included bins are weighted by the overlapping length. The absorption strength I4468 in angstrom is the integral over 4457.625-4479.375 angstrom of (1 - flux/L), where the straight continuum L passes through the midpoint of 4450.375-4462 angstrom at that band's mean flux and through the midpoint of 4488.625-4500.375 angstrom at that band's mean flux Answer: -2.7 angstrom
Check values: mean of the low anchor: 8.46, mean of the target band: 10.2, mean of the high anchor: 10.3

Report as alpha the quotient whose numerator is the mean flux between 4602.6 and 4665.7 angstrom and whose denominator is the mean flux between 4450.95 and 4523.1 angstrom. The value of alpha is 1.05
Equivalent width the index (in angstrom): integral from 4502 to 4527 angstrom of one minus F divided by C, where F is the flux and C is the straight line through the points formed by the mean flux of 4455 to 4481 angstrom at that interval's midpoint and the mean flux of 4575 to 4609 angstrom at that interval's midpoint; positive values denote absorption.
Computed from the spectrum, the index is -1.3 angstrom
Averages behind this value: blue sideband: 9.97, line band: 10.6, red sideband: 10.2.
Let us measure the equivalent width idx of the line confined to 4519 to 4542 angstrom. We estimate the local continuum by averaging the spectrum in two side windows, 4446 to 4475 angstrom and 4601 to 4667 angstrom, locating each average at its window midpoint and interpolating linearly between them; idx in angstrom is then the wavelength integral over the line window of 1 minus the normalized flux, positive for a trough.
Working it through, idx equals 0.2 angstrom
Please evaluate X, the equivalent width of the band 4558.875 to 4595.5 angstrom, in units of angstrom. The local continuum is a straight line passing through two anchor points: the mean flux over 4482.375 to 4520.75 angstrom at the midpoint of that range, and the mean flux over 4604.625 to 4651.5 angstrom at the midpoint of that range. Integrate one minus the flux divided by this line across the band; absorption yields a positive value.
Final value 1.0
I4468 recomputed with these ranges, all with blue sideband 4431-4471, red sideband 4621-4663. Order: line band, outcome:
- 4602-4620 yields -1.39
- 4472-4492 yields -0.42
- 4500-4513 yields -1.05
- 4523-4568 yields 0.11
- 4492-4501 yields -0.34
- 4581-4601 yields 0.29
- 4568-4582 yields -0.23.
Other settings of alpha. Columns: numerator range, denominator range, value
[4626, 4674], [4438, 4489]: 1.04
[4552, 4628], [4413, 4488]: 1.07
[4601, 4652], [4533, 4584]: 1.04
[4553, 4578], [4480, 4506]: 1.01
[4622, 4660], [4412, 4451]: 1.08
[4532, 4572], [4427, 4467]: 1.07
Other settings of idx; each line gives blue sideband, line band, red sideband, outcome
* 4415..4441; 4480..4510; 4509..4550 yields -1.15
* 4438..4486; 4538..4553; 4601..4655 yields 0.52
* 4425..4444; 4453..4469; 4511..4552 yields 0.66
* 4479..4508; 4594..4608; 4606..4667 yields 0.57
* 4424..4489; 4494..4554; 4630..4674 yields -1.63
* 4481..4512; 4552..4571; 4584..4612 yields -0.24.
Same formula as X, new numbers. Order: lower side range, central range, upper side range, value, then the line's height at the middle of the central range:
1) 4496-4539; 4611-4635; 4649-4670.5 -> -1.4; 10.2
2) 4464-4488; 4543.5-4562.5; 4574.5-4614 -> 0.4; 10.4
